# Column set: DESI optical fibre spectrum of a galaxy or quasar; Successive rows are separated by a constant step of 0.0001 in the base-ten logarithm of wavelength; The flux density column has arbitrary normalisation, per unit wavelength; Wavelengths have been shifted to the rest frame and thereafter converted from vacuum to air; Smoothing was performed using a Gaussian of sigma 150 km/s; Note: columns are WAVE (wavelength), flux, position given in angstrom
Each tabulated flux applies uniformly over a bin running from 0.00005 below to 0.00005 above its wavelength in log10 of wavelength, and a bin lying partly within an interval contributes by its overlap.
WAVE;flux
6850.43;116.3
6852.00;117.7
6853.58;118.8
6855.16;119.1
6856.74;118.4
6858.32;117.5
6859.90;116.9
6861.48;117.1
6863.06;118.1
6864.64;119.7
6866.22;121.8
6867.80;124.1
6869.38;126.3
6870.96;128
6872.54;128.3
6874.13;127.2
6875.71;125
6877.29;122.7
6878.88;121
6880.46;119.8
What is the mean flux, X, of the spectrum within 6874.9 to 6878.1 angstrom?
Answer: 124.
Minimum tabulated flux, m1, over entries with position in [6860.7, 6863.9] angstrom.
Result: 117.1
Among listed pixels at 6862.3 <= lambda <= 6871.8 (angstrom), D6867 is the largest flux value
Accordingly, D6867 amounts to 128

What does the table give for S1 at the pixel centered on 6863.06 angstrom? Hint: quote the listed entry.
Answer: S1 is 118.1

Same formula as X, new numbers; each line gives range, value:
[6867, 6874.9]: 127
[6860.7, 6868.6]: 120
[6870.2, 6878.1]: 126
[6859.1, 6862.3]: 117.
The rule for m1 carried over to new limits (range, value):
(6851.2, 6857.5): 117.7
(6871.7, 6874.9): 127.2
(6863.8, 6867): 119.7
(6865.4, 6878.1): 121.8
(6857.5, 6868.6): 116.9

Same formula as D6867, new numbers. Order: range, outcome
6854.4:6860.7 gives 119.1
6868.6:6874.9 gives 128.3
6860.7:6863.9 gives 118.1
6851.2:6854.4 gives 118.8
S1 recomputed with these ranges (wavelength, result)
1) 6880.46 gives 119.8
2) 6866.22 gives 121.8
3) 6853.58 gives 118.8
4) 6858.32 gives 117.5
